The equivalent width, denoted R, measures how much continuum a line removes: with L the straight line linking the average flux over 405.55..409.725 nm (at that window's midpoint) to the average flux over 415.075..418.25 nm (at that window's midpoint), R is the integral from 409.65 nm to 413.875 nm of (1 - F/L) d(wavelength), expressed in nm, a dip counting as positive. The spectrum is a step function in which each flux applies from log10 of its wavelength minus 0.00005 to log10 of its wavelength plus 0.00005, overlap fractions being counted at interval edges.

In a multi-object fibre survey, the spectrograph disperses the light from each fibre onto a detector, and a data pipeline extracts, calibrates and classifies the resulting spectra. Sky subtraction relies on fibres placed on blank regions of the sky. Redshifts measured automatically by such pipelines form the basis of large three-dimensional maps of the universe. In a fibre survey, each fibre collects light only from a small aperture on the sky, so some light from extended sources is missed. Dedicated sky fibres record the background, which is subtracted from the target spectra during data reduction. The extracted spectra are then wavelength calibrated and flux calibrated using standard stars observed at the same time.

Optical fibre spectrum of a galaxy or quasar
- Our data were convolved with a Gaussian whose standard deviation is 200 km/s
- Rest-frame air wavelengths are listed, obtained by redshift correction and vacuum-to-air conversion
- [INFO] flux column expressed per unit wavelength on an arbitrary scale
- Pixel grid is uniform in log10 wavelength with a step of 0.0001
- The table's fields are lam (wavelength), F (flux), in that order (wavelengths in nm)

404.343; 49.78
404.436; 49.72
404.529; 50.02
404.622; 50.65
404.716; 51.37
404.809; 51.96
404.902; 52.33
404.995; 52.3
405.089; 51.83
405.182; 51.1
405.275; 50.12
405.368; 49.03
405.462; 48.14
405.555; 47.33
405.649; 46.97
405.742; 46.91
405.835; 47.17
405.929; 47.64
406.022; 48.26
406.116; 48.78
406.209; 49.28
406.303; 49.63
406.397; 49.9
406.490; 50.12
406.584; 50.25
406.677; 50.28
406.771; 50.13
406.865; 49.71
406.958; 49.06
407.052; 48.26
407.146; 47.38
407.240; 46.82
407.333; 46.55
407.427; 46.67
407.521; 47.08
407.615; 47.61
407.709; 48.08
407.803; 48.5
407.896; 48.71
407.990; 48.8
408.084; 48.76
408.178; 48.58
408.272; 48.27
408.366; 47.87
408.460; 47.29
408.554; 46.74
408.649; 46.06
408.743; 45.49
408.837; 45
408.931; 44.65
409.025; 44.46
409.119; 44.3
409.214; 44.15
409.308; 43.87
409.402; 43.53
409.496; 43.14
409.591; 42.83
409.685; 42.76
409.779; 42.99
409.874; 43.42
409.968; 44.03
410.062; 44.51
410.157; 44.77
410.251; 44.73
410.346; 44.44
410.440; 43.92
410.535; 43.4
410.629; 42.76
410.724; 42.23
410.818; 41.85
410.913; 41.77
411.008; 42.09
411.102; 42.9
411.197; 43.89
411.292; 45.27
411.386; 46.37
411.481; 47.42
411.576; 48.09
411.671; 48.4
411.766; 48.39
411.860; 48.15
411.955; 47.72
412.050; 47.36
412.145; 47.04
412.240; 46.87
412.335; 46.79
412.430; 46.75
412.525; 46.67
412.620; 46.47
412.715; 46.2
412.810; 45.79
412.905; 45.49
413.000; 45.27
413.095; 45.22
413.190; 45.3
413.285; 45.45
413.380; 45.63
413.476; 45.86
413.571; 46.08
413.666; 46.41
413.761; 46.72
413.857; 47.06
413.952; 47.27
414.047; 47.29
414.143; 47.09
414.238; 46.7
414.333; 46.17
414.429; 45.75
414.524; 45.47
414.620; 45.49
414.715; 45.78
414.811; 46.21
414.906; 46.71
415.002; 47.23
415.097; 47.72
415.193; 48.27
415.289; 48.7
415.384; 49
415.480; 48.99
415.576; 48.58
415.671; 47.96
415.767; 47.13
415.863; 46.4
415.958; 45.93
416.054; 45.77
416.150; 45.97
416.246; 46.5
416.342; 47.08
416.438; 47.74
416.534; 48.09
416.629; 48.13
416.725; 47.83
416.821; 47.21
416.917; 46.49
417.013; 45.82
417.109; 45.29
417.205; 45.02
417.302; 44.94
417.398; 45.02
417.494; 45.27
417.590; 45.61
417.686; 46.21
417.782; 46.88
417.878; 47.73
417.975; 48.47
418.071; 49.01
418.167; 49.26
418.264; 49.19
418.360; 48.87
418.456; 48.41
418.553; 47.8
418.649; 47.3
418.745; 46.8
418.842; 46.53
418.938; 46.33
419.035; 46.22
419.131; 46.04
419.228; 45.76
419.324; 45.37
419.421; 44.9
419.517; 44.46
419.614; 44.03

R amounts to 0.161 nm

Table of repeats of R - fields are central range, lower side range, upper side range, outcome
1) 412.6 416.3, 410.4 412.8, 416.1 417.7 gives -0.049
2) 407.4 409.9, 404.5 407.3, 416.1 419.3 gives 0.149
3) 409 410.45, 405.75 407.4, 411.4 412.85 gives 0.121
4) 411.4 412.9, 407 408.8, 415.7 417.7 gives -0.005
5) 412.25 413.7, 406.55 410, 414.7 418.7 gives 0.029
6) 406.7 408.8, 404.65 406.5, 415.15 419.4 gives 0.051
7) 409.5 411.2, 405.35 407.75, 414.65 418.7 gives 0.164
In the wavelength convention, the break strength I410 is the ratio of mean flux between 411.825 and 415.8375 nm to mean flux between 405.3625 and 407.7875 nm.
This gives 0.97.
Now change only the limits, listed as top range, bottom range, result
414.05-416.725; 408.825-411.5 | 1.07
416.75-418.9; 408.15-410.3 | 1.05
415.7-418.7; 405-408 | 0.97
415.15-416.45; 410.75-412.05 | 1.04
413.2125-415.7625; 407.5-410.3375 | 1.03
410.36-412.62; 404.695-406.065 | 0.92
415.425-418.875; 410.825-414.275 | 1.02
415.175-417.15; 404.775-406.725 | 0.96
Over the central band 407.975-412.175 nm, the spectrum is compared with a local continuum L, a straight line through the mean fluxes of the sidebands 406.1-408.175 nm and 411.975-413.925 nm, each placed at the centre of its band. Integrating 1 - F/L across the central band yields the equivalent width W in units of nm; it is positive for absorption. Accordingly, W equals 0.20 nm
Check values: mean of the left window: 48.7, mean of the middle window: 45.2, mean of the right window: 46.2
